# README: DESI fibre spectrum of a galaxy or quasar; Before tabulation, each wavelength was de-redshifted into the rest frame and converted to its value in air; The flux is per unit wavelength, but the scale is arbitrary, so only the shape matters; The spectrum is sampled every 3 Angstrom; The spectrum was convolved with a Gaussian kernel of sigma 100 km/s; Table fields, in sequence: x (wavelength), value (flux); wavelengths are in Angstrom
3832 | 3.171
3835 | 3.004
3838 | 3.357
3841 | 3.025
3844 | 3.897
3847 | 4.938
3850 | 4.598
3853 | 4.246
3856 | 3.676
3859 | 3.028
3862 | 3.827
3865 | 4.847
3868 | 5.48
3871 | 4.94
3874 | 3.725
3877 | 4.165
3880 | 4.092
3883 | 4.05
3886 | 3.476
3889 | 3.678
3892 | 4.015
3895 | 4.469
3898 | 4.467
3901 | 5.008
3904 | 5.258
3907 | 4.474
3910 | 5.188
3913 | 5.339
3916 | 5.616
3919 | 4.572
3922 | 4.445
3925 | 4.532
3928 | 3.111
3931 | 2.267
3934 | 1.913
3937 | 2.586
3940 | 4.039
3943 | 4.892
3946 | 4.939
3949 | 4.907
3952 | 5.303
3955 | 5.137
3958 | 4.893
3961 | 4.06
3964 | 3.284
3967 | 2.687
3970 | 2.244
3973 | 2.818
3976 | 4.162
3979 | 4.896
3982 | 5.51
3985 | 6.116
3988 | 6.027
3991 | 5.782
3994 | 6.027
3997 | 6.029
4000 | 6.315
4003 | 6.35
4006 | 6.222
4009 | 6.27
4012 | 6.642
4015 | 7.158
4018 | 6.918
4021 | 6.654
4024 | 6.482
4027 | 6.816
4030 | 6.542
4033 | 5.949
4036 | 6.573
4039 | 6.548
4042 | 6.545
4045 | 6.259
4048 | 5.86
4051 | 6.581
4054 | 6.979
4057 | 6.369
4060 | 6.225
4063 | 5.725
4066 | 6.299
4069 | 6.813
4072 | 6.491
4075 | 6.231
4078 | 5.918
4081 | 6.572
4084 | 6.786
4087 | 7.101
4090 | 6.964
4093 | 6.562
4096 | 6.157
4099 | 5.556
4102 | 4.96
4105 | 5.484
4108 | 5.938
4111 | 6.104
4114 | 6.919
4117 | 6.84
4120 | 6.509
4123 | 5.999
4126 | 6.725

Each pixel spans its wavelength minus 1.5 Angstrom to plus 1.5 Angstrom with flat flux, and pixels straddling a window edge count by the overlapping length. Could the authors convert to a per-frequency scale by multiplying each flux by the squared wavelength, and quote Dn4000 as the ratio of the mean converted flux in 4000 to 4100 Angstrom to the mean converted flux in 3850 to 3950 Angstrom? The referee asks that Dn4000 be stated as 1.65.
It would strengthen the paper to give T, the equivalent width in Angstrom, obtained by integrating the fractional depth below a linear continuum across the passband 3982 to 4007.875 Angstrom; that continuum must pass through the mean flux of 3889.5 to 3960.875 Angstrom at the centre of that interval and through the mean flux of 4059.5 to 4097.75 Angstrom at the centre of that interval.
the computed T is -3.6 Angstrom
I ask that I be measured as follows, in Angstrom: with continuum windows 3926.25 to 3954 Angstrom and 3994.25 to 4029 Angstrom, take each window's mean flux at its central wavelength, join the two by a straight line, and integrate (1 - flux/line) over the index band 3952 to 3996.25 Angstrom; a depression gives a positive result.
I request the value 4.4 Angstrom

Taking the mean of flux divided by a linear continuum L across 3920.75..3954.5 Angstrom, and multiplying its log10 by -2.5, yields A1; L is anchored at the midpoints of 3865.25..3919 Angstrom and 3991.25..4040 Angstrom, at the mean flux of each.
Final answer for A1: 0.32 mag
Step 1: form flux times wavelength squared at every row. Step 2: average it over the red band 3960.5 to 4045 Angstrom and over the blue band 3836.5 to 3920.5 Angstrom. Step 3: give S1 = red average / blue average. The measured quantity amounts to 1.39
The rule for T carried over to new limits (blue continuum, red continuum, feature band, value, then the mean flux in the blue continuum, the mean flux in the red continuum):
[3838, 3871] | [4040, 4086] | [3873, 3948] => 8.83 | 4.16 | 6.39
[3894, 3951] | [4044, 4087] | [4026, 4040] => -1.30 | 4.32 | 6.39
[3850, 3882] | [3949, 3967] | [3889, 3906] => -1.06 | 4.22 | 4.41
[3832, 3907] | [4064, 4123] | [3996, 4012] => -2.48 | 4.12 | 6.31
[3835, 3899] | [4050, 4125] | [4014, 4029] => -3.02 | 4.07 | 6.32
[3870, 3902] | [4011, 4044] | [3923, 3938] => 6.01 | 4.17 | 6.61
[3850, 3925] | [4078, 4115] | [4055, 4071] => -0.99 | 4.43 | 6.24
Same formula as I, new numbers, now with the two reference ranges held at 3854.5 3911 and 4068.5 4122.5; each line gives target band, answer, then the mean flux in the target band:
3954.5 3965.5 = 1.7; 4.27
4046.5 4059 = -1.1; 6.44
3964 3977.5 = 5.6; 3.01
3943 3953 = -0.2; 5.01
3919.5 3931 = 2.1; 3.85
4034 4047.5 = -1.4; 6.42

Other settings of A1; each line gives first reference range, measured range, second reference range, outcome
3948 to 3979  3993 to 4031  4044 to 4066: -0.24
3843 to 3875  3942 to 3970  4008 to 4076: 0.25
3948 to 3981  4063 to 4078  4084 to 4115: -0.11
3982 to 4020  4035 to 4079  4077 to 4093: 0.03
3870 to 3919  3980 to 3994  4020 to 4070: -0.03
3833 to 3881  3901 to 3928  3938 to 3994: -0.12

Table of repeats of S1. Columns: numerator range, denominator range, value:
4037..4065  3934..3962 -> 1.52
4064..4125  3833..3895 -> 1.77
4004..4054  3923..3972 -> 1.79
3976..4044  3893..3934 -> 1.49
